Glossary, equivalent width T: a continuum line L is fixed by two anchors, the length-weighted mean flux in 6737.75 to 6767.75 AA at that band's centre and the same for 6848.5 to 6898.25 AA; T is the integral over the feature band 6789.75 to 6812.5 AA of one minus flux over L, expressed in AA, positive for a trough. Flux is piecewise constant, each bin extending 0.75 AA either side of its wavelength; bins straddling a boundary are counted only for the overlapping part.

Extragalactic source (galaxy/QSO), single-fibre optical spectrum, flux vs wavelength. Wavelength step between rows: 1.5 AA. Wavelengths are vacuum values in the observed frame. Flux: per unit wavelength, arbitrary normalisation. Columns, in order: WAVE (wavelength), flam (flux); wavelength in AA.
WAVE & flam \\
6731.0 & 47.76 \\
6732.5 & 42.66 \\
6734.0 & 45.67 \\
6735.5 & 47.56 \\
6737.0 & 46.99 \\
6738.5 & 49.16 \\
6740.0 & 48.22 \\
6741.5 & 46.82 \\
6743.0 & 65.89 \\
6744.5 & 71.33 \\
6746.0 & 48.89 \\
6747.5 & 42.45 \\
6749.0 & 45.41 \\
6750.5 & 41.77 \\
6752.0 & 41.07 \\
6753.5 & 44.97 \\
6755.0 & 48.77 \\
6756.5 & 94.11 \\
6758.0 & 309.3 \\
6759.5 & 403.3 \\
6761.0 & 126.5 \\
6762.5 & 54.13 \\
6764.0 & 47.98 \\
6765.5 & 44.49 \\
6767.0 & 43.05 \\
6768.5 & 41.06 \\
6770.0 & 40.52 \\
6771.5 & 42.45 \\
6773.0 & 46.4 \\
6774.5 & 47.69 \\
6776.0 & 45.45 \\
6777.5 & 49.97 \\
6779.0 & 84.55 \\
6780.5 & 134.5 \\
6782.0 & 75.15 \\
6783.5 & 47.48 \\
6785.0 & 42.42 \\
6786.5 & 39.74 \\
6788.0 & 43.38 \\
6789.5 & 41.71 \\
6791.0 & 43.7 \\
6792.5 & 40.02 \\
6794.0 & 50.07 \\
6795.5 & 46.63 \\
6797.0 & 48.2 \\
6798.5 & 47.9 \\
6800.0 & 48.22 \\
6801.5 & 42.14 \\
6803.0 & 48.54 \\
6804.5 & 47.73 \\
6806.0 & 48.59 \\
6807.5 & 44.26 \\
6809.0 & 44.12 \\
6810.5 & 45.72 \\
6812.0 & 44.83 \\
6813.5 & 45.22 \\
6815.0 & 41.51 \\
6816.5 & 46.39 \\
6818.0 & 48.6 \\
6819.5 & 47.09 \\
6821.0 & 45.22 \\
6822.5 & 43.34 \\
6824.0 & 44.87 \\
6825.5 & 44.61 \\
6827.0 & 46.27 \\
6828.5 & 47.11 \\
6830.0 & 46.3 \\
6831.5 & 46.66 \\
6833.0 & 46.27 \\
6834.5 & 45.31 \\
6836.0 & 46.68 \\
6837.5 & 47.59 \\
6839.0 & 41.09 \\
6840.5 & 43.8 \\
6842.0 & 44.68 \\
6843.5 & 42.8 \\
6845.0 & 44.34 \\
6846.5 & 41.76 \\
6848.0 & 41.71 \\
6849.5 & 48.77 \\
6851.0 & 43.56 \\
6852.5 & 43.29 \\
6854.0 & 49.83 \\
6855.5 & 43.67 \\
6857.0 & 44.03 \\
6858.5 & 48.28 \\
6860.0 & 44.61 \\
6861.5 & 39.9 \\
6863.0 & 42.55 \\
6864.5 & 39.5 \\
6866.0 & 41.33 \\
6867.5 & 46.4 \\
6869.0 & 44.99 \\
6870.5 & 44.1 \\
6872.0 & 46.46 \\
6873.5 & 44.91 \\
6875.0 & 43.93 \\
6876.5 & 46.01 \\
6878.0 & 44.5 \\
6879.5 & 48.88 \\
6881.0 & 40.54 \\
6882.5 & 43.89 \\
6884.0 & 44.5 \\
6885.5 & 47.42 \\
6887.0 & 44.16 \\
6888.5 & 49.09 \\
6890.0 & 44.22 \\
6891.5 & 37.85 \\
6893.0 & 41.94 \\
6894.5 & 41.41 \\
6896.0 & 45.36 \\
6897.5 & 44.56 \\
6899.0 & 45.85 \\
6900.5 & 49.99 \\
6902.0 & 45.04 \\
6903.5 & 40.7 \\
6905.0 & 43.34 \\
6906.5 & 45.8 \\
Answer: 7.6 AA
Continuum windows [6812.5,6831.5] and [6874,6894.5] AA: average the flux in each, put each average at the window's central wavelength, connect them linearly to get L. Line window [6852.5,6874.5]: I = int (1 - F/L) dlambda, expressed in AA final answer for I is 0.2 AA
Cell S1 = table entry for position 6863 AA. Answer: 42.55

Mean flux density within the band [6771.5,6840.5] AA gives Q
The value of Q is 49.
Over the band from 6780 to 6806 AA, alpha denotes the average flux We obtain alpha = 51.3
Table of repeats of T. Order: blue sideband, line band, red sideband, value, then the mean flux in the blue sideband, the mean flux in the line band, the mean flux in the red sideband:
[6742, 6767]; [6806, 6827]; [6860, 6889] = 7.0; 93.6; 45.2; 44.3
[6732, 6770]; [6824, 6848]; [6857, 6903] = 4.6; 77.2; 44.9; 44.4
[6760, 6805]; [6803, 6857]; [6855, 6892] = 4.6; 55.4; 45.3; 44.3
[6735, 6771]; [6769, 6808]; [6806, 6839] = 6.5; 78.9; 51.4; 45.6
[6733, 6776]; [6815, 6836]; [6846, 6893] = 3.6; 73.5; 45.9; 44.3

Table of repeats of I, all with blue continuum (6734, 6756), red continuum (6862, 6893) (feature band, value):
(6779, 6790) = -3.4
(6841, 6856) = 0.3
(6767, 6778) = 0.9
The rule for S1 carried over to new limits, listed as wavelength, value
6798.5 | 47.9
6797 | 48.2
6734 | 45.67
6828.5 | 47.11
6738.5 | 49.16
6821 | 45.22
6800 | 48.22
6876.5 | 46.01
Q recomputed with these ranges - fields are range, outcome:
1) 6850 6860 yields 45.5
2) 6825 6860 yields 45.1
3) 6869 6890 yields 45.2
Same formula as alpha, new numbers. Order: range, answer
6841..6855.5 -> 44.5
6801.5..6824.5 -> 45.6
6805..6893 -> 44.8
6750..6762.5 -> 136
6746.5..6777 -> 82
